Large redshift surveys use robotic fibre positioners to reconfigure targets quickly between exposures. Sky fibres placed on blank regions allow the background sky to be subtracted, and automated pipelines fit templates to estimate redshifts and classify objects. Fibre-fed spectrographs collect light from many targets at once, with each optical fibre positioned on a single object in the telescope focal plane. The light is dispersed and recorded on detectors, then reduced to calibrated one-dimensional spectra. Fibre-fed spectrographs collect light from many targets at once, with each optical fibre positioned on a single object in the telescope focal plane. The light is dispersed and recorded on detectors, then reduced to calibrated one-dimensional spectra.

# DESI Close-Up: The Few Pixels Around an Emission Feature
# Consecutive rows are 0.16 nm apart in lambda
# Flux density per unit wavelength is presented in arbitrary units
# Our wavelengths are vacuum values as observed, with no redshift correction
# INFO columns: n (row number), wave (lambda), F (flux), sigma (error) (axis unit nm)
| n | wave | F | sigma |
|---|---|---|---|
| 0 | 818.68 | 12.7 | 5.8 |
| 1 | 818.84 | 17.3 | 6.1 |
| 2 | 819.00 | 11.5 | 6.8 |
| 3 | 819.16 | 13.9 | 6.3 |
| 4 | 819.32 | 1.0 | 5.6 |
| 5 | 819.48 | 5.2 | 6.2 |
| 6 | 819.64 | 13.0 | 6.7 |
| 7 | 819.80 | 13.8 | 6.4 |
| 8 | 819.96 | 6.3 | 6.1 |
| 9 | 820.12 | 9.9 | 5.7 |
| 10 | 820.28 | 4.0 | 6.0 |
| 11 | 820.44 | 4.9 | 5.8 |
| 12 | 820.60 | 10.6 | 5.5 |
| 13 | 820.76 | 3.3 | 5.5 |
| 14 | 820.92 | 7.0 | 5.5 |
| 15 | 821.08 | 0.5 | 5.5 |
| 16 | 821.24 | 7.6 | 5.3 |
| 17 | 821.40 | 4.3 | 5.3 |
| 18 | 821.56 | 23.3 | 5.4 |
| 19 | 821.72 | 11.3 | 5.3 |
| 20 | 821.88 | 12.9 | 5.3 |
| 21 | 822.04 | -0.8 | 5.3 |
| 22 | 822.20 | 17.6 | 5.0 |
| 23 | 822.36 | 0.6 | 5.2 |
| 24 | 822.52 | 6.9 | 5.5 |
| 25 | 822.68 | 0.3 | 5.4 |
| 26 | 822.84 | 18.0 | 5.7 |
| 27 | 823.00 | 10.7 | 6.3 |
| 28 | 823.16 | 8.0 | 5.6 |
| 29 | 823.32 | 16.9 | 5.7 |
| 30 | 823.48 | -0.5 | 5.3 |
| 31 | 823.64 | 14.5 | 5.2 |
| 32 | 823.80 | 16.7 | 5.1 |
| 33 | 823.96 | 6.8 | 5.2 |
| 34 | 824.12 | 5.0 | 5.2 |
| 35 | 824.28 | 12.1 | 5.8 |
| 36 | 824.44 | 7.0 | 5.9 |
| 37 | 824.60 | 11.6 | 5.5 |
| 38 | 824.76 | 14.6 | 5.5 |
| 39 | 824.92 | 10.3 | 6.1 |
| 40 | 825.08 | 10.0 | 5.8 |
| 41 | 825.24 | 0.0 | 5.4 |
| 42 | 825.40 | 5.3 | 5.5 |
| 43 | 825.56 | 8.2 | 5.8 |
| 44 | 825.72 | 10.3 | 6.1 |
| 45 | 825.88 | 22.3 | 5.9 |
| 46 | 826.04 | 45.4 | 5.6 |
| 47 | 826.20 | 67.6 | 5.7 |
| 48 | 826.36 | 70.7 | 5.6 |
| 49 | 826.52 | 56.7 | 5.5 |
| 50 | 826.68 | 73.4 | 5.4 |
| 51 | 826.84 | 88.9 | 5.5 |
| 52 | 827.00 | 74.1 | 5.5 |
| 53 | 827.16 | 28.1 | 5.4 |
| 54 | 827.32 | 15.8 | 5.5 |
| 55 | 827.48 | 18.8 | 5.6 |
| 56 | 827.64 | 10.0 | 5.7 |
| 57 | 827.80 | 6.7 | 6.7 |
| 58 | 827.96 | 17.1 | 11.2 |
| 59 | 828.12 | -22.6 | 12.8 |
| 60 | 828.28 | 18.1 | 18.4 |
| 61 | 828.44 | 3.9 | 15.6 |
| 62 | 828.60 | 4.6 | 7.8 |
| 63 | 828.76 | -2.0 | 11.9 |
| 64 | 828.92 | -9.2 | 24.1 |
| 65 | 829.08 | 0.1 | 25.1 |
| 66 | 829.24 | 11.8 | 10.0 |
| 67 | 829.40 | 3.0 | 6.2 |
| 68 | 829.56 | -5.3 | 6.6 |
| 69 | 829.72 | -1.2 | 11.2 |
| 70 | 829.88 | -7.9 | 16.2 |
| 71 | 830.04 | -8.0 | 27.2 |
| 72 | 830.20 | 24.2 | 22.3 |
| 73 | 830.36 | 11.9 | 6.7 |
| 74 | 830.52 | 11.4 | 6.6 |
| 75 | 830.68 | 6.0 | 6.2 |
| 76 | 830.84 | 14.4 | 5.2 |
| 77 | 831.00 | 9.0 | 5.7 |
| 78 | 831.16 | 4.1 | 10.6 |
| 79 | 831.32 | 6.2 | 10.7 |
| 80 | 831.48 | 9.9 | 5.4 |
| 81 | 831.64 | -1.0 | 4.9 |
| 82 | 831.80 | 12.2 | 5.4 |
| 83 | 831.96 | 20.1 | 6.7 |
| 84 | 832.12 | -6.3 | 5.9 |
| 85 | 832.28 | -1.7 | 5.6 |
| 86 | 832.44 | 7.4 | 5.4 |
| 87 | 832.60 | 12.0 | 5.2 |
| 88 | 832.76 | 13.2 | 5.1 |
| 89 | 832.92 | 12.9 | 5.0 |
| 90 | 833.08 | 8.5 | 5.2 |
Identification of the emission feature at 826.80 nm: [O II] 3727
